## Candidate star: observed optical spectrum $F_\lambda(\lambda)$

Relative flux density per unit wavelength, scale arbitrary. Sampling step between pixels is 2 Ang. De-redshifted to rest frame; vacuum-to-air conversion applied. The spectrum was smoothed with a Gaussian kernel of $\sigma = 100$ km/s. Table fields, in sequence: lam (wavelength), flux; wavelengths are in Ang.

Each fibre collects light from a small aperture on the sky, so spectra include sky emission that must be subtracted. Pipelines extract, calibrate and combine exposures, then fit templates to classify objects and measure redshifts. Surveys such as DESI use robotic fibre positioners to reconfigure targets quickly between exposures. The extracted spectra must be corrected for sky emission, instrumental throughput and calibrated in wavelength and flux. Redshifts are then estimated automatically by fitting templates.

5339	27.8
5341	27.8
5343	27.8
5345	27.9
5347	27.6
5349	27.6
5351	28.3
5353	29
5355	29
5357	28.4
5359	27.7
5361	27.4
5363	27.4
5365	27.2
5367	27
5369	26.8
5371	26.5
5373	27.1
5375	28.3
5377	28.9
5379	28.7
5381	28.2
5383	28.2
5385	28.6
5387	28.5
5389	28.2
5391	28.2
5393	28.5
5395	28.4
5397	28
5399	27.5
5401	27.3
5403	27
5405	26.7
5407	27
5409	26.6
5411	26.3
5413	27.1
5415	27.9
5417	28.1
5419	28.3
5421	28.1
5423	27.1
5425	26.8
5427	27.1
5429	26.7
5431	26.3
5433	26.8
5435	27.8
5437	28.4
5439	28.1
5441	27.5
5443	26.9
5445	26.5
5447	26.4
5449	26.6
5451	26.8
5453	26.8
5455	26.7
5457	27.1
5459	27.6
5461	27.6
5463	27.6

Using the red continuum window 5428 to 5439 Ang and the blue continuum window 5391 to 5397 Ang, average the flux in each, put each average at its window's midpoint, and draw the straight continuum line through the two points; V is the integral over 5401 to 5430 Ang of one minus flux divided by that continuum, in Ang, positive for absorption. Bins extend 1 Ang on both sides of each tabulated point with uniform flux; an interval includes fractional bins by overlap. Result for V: 0.6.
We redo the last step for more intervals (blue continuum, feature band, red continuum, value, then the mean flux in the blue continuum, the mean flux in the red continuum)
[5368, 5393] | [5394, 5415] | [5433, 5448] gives 0.4 Ang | 28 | 27.3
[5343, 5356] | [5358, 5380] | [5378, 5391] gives 0.6 Ang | 28.2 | 28.4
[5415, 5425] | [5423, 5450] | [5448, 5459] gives 0.3 Ang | 27.8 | 26.9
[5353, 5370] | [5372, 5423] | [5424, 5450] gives -0.8 Ang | 27.7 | 27.1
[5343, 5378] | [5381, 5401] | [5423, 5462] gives -0.5 Ang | 27.8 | 27.1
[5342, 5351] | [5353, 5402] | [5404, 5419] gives -0.8 Ang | 27.8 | 27.2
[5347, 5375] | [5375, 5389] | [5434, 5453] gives -0.5 Ang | 27.7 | 27.2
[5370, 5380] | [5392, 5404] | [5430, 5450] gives -0.1 Ang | 27.9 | 27.1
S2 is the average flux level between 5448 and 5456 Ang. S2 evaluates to 26.7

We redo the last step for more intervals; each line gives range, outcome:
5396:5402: 27.6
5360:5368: 27.2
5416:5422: 28.2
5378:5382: 28.4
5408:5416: 27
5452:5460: 27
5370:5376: 27.3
